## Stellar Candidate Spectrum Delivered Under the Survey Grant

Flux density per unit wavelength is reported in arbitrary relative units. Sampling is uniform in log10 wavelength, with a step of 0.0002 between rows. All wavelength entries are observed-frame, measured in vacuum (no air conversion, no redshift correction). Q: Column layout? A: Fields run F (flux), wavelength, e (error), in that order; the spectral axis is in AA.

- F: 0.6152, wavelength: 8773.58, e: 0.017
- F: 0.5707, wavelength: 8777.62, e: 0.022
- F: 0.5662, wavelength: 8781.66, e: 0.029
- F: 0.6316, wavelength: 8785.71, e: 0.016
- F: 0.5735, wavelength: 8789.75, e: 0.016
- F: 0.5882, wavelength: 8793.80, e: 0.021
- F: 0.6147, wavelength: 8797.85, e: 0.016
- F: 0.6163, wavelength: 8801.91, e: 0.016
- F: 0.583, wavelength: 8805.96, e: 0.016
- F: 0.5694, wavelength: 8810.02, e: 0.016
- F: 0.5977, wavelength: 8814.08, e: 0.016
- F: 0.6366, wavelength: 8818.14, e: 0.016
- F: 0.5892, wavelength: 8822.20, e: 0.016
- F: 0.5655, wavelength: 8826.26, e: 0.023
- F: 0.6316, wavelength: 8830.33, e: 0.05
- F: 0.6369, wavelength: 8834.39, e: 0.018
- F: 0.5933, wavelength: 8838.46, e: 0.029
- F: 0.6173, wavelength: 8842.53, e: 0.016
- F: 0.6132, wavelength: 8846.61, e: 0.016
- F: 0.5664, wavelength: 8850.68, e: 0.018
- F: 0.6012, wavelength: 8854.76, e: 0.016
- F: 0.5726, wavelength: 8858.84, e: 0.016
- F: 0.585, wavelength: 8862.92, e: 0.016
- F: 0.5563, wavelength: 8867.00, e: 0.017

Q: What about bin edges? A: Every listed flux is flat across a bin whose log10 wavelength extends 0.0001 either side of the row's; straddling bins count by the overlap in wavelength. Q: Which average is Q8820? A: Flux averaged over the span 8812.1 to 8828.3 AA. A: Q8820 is 0.597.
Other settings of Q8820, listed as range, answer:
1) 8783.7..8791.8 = 0.603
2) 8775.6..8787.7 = 0.589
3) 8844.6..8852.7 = 0.59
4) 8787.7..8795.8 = 0.581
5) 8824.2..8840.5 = 0.607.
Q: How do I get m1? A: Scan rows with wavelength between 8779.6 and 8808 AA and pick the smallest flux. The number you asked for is 0.5662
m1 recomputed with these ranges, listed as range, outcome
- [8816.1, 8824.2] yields 0.5892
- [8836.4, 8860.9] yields 0.5664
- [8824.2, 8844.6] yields 0.5655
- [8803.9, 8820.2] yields 0.5694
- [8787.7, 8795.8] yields 0.5735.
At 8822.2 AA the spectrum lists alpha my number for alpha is 0.5892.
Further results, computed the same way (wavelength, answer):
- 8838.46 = 0.5933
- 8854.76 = 0.6012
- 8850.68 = 0.5664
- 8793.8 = 0.5882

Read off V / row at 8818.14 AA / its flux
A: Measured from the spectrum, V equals 0.6366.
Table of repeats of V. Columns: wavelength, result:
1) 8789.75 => 0.5735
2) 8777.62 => 0.5707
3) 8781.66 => 0.5662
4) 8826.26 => 0.5655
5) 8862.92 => 0.585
